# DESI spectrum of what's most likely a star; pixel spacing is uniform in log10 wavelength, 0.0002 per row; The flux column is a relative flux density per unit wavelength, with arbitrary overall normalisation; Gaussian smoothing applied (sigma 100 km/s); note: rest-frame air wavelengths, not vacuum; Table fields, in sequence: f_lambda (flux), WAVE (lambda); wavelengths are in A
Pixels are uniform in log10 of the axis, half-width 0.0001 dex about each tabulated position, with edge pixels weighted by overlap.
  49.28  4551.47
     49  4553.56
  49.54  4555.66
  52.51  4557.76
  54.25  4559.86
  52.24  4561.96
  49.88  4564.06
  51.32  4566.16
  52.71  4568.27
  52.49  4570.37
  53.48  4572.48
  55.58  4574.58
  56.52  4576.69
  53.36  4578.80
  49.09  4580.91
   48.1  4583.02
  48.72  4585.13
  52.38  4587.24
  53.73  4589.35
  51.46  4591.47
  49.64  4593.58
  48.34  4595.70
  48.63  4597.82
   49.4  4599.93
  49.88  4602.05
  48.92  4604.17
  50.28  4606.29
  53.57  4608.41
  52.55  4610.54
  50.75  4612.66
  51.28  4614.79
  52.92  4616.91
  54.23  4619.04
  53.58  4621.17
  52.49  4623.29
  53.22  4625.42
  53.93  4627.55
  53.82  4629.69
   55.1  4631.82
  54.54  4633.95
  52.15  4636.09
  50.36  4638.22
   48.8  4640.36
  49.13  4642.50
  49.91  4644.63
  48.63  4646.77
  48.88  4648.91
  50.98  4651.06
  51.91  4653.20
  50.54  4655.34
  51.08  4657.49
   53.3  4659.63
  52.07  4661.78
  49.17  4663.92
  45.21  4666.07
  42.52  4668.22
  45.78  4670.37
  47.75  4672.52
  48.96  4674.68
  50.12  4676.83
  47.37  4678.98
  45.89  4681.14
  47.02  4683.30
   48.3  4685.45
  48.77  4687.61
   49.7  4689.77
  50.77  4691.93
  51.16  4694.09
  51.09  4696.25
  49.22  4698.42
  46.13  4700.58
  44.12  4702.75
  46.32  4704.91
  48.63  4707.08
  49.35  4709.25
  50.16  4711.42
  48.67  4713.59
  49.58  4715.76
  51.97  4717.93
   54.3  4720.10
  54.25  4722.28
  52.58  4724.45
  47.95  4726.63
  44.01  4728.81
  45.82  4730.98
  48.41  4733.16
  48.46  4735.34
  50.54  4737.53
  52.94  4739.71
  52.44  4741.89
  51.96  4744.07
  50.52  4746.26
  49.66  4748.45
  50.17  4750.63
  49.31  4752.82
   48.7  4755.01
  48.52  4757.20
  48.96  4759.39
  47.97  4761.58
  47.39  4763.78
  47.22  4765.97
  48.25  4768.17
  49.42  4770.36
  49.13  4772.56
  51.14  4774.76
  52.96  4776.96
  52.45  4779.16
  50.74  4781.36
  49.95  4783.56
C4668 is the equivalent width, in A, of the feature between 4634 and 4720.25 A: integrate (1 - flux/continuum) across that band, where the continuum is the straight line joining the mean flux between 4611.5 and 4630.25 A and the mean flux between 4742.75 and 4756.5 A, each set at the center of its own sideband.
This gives 4.2 A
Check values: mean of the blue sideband 52.9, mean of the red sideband 50.1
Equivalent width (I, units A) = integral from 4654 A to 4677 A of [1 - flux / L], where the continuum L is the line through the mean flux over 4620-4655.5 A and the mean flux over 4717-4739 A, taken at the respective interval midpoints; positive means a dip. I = 1.1 A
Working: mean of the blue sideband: 51.7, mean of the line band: 48.8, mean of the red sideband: 49.9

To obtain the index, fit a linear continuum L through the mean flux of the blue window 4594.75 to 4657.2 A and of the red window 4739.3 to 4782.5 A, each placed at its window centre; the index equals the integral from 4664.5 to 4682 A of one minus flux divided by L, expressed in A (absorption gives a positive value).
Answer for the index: 1.4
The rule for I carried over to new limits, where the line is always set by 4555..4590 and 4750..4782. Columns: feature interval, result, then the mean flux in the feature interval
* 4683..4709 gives 1.0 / 48.5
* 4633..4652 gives 0.3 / 50.3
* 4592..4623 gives 0.4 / 51.1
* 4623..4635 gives -0.6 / 53.9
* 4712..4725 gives -0.4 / 51.8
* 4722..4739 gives 0.4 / 48.8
